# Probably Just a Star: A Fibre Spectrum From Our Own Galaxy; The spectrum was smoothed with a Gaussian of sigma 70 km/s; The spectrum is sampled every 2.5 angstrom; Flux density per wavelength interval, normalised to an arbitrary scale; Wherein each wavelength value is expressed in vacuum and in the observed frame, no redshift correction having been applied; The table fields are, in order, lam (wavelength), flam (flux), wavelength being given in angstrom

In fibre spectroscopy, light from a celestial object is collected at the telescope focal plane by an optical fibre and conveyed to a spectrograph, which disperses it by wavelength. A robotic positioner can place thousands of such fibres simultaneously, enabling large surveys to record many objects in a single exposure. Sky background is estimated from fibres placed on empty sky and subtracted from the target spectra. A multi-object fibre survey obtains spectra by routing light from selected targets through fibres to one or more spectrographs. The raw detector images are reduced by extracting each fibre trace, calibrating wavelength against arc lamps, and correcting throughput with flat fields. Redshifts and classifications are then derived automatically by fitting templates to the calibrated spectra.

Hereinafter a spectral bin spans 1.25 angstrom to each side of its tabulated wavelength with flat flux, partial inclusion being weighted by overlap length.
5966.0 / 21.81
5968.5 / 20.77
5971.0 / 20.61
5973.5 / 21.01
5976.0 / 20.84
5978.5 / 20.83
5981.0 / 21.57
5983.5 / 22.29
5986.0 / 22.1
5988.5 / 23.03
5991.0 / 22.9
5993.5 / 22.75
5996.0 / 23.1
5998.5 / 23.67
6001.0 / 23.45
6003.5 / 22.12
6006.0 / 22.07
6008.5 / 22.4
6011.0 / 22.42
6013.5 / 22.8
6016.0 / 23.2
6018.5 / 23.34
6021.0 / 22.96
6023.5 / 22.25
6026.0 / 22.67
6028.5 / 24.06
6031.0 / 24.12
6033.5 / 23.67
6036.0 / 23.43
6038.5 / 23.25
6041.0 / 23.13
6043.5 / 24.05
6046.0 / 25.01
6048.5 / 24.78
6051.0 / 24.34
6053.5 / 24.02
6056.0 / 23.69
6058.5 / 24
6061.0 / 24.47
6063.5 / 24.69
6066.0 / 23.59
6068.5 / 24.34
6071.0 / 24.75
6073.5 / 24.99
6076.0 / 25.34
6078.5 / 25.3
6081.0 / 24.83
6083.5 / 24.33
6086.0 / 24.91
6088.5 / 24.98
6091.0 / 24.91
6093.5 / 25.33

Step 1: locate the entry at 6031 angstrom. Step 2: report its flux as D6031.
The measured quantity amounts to 24.12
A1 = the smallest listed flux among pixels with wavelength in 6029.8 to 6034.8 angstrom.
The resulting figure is 23.67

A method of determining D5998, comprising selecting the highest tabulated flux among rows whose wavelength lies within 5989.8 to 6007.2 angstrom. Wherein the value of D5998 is 23.67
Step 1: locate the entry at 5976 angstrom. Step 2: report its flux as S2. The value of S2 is 20.84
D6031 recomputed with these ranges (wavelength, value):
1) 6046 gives 25.01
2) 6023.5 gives 22.25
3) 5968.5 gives 20.77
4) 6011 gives 22.42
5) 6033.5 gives 23.67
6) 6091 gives 24.91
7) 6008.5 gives 22.4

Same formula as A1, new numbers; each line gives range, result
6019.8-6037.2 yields 22.25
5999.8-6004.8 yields 22.12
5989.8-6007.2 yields 22.07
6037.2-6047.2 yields 23.13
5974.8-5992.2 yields 20.83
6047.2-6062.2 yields 23.69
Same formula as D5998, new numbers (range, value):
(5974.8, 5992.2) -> 23.03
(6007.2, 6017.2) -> 23.2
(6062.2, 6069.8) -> 24.69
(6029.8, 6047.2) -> 25.01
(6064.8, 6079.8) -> 25.34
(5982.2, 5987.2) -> 22.29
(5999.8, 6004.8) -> 23.45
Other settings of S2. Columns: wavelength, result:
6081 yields 24.83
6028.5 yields 24.06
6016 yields 23.2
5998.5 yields 23.67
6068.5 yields 24.34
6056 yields 23.69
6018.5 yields 23.34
